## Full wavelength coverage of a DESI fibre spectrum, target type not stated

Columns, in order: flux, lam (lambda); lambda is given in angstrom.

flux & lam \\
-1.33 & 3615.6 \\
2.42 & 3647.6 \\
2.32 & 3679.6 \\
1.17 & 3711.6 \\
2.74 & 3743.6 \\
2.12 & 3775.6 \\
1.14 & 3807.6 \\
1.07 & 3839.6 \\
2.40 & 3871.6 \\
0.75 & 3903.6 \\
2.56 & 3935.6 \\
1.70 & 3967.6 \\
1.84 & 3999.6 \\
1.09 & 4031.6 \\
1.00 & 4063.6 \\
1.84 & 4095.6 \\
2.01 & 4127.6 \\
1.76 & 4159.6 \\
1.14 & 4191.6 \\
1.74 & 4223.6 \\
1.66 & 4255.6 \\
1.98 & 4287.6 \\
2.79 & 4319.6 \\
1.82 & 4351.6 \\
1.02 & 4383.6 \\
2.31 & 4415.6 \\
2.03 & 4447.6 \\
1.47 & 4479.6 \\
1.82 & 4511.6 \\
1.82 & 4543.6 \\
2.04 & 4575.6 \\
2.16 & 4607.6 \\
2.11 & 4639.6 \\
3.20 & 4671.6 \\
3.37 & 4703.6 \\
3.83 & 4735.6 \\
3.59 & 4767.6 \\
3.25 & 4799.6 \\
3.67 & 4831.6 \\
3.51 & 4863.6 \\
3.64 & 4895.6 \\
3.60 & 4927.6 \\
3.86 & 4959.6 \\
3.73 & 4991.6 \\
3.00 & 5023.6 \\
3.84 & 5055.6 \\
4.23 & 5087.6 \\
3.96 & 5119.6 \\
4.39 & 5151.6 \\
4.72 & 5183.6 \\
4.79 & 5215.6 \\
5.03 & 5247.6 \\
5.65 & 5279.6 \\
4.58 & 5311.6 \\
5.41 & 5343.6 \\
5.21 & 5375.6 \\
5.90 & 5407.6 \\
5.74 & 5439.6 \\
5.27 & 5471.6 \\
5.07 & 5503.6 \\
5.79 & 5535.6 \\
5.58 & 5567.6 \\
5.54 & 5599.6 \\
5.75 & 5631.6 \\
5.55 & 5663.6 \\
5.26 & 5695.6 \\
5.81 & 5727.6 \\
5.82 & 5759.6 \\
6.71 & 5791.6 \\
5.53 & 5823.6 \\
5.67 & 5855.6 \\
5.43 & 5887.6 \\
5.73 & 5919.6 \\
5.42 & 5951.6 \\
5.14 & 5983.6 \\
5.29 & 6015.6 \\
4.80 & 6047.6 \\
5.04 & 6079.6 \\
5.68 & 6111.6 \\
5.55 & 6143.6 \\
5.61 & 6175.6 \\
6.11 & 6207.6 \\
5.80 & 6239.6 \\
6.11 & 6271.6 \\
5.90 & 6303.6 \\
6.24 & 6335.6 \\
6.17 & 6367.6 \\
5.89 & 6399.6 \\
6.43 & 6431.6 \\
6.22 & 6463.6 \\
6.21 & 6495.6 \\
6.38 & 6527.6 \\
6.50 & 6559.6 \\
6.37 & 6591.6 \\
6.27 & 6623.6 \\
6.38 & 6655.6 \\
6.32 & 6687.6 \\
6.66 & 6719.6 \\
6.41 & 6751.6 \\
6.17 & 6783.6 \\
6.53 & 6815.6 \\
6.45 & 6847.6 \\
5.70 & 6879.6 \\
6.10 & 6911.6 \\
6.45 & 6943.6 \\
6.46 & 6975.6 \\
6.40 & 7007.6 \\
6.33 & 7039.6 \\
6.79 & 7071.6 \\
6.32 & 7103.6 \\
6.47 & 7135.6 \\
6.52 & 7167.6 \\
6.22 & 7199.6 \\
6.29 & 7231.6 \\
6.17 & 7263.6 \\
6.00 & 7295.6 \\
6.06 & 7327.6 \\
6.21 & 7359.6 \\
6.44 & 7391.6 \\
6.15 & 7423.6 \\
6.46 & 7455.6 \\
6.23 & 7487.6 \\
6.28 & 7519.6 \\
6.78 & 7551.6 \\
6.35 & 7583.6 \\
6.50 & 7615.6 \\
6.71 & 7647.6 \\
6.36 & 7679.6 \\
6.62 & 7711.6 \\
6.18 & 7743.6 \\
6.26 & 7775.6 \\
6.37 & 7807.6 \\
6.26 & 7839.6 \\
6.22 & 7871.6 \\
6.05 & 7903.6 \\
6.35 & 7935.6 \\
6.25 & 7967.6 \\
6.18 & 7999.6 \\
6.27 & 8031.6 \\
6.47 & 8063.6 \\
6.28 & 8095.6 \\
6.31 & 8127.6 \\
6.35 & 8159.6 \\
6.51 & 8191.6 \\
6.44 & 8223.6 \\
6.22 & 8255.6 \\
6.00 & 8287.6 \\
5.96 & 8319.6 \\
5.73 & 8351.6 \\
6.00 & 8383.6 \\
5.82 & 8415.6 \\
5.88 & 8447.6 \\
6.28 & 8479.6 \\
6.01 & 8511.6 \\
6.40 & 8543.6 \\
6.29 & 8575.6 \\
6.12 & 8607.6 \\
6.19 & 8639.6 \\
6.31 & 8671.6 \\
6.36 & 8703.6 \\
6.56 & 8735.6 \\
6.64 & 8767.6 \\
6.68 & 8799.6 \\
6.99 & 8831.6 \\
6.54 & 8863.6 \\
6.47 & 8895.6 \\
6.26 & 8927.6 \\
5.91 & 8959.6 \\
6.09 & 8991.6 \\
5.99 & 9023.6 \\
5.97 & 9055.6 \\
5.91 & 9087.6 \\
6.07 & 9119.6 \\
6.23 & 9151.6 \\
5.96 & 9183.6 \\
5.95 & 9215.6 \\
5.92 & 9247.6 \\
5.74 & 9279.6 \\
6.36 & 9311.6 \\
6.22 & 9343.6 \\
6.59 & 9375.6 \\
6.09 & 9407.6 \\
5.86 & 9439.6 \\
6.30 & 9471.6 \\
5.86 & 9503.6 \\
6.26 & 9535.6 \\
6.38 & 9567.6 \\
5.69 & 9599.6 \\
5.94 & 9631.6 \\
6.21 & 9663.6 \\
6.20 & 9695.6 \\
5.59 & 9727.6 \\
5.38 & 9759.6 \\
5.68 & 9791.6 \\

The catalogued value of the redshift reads 0.17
